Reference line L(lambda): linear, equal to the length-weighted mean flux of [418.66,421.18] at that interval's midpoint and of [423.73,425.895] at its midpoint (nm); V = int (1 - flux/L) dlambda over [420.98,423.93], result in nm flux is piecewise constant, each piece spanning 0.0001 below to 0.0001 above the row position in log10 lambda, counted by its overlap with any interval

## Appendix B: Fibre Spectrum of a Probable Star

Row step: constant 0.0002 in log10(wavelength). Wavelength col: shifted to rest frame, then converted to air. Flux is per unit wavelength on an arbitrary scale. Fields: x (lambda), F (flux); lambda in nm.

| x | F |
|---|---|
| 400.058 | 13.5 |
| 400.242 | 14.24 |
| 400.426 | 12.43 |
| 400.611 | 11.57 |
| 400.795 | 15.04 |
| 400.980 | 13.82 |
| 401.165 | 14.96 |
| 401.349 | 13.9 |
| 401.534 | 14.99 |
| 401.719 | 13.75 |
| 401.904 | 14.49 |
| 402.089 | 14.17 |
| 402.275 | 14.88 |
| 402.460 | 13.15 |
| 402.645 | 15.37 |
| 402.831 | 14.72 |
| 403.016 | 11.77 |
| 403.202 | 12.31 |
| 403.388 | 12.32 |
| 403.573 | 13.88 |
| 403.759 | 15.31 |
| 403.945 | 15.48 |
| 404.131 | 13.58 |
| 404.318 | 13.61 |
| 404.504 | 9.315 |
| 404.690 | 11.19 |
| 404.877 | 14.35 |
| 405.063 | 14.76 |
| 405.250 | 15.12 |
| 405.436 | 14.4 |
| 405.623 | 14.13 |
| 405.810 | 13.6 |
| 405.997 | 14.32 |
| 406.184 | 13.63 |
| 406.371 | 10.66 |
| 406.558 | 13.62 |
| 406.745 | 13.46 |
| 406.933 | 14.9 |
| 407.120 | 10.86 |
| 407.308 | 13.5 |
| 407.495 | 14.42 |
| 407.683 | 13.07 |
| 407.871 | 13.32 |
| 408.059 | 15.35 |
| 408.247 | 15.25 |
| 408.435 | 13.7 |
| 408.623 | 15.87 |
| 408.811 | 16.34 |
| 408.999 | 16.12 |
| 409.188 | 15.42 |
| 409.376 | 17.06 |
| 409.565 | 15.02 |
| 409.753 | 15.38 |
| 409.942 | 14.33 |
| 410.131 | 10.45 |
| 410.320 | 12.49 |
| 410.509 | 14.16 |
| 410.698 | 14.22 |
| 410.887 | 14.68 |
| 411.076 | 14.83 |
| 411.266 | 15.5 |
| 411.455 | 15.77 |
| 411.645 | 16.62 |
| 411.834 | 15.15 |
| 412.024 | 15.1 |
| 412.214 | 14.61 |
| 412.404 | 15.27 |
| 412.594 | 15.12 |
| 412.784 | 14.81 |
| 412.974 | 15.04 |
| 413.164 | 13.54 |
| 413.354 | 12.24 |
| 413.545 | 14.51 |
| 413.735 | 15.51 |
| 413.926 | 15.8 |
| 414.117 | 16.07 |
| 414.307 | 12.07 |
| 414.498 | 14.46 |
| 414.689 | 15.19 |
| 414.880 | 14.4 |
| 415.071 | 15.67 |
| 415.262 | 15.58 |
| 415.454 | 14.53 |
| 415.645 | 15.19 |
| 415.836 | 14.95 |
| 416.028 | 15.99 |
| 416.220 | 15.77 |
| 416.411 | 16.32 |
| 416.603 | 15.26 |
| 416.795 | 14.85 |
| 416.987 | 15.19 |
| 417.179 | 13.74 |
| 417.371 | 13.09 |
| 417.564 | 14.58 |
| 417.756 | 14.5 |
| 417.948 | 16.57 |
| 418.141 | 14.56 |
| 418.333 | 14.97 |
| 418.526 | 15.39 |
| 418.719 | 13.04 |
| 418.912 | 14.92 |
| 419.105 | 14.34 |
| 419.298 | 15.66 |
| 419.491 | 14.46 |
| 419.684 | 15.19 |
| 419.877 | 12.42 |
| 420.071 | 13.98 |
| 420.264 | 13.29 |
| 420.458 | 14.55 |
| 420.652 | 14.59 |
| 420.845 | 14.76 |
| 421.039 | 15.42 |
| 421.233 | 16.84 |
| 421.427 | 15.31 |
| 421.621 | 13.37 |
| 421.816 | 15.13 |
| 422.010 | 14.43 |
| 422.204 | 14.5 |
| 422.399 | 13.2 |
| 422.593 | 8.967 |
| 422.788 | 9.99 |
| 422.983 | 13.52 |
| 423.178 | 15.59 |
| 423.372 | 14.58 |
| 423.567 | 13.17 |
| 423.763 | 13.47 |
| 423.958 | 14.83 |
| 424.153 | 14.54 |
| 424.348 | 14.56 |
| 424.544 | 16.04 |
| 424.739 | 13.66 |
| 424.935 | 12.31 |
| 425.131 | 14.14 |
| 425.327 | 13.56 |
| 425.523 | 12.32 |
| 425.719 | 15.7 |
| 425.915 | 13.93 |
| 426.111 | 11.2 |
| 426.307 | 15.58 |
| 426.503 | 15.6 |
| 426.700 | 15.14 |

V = 0.09 nm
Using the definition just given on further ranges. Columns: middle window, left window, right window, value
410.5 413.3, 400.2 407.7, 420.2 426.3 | -0.24 nm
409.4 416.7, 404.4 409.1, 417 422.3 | -0.31 nm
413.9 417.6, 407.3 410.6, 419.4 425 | -0.17 nm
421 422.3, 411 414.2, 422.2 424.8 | -0.11 nm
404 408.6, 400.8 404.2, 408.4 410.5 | 0.28 nm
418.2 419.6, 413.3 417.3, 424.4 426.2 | -0.02 nm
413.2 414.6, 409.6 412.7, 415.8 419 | 0.04 nm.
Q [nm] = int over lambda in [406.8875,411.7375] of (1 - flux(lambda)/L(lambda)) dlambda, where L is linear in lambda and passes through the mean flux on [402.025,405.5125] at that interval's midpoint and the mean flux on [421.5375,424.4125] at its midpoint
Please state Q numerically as -0.33 nm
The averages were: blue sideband 13.7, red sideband 13.6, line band 14.6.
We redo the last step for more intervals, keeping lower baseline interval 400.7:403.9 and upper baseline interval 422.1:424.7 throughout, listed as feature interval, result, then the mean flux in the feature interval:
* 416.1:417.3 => -0.122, 15.2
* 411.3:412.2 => -0.109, 15.6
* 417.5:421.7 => -0.299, 14.7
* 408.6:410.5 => -0.118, 14.8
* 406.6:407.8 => 0.050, 13.4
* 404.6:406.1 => 0.002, 14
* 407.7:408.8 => -0.060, 14.7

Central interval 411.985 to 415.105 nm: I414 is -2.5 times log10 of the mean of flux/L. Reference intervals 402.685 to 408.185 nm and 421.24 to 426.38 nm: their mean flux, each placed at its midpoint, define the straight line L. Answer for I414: -0.08 mag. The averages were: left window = 13.5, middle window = 14.6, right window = 13.8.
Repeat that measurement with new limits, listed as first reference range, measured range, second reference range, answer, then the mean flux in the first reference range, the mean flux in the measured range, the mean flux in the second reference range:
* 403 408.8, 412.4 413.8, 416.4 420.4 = -0.02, 13.6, 14.4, 14.5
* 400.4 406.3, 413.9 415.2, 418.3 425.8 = -0.06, 13.8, 14.8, 14.1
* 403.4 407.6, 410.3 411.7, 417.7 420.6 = -0.07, 13.5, 14.9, 14.5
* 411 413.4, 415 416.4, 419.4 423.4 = -0.06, 14.9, 15.4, 14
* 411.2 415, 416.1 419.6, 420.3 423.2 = -0.04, 14.8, 14.9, 13.9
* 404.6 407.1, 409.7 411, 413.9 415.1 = 0.04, 13.6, 13.6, 14.7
